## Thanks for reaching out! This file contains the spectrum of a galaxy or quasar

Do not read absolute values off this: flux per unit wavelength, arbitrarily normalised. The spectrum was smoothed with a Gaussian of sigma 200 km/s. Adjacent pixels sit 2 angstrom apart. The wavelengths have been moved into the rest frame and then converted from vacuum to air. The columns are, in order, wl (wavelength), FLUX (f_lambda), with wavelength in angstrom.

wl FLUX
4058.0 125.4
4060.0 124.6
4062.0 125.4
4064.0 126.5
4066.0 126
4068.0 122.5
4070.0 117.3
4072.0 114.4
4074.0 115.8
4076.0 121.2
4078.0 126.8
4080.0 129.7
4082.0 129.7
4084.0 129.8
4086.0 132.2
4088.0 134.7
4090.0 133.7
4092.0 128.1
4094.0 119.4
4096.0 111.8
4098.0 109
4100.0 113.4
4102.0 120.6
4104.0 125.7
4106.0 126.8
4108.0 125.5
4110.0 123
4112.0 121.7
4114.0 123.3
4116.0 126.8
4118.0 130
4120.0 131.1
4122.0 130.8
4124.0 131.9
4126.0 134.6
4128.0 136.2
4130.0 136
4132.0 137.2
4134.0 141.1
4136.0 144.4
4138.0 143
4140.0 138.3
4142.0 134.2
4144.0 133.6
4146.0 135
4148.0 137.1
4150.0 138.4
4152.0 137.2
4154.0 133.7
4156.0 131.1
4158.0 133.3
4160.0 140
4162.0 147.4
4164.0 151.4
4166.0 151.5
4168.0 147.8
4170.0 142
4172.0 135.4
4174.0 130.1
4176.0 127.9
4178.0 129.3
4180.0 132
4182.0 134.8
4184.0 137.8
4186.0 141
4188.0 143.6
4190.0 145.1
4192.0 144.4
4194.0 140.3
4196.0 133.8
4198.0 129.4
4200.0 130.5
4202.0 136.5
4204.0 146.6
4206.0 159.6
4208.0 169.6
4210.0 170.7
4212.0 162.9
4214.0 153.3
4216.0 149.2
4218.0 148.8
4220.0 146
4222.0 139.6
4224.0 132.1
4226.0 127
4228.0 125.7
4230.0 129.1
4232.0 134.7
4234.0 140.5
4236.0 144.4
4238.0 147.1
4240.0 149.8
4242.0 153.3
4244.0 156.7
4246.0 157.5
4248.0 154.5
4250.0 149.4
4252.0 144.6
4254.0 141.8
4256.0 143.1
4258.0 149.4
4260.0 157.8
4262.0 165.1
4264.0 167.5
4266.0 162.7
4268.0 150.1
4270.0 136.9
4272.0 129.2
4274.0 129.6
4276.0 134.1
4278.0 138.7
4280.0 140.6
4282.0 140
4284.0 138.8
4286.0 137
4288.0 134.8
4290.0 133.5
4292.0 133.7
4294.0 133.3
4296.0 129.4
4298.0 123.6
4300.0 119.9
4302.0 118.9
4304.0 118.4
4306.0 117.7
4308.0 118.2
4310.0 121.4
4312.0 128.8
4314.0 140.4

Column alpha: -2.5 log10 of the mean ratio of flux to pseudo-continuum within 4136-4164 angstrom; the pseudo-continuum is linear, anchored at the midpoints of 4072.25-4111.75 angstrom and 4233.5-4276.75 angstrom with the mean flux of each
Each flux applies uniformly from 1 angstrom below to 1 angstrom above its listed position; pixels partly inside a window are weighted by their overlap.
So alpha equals -0.04 mag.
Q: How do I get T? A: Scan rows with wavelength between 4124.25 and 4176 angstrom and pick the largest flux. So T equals 151.5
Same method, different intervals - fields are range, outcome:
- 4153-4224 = 170.7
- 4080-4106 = 134.7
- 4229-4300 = 167.5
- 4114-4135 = 141.1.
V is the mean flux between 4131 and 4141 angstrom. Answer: 141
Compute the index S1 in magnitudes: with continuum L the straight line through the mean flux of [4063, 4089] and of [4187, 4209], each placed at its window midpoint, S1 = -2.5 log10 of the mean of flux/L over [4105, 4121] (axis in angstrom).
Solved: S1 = 0.04 mag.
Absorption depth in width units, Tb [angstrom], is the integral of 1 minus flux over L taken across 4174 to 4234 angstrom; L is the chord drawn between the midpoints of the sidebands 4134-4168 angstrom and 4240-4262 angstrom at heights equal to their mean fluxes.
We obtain 1.9 angstrom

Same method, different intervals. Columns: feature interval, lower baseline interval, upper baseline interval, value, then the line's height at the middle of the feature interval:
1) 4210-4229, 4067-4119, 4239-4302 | -1.0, 137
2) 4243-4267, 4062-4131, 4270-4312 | -4.7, 129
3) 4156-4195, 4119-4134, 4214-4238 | -0.8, 137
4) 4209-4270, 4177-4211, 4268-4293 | -4.0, 139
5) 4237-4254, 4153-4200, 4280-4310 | -2.4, 133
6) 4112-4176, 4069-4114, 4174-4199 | -3.0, 130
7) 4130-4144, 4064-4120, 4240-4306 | -1.2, 128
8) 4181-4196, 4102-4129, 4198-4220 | 0.6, 146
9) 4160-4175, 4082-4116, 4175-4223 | -0.6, 138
